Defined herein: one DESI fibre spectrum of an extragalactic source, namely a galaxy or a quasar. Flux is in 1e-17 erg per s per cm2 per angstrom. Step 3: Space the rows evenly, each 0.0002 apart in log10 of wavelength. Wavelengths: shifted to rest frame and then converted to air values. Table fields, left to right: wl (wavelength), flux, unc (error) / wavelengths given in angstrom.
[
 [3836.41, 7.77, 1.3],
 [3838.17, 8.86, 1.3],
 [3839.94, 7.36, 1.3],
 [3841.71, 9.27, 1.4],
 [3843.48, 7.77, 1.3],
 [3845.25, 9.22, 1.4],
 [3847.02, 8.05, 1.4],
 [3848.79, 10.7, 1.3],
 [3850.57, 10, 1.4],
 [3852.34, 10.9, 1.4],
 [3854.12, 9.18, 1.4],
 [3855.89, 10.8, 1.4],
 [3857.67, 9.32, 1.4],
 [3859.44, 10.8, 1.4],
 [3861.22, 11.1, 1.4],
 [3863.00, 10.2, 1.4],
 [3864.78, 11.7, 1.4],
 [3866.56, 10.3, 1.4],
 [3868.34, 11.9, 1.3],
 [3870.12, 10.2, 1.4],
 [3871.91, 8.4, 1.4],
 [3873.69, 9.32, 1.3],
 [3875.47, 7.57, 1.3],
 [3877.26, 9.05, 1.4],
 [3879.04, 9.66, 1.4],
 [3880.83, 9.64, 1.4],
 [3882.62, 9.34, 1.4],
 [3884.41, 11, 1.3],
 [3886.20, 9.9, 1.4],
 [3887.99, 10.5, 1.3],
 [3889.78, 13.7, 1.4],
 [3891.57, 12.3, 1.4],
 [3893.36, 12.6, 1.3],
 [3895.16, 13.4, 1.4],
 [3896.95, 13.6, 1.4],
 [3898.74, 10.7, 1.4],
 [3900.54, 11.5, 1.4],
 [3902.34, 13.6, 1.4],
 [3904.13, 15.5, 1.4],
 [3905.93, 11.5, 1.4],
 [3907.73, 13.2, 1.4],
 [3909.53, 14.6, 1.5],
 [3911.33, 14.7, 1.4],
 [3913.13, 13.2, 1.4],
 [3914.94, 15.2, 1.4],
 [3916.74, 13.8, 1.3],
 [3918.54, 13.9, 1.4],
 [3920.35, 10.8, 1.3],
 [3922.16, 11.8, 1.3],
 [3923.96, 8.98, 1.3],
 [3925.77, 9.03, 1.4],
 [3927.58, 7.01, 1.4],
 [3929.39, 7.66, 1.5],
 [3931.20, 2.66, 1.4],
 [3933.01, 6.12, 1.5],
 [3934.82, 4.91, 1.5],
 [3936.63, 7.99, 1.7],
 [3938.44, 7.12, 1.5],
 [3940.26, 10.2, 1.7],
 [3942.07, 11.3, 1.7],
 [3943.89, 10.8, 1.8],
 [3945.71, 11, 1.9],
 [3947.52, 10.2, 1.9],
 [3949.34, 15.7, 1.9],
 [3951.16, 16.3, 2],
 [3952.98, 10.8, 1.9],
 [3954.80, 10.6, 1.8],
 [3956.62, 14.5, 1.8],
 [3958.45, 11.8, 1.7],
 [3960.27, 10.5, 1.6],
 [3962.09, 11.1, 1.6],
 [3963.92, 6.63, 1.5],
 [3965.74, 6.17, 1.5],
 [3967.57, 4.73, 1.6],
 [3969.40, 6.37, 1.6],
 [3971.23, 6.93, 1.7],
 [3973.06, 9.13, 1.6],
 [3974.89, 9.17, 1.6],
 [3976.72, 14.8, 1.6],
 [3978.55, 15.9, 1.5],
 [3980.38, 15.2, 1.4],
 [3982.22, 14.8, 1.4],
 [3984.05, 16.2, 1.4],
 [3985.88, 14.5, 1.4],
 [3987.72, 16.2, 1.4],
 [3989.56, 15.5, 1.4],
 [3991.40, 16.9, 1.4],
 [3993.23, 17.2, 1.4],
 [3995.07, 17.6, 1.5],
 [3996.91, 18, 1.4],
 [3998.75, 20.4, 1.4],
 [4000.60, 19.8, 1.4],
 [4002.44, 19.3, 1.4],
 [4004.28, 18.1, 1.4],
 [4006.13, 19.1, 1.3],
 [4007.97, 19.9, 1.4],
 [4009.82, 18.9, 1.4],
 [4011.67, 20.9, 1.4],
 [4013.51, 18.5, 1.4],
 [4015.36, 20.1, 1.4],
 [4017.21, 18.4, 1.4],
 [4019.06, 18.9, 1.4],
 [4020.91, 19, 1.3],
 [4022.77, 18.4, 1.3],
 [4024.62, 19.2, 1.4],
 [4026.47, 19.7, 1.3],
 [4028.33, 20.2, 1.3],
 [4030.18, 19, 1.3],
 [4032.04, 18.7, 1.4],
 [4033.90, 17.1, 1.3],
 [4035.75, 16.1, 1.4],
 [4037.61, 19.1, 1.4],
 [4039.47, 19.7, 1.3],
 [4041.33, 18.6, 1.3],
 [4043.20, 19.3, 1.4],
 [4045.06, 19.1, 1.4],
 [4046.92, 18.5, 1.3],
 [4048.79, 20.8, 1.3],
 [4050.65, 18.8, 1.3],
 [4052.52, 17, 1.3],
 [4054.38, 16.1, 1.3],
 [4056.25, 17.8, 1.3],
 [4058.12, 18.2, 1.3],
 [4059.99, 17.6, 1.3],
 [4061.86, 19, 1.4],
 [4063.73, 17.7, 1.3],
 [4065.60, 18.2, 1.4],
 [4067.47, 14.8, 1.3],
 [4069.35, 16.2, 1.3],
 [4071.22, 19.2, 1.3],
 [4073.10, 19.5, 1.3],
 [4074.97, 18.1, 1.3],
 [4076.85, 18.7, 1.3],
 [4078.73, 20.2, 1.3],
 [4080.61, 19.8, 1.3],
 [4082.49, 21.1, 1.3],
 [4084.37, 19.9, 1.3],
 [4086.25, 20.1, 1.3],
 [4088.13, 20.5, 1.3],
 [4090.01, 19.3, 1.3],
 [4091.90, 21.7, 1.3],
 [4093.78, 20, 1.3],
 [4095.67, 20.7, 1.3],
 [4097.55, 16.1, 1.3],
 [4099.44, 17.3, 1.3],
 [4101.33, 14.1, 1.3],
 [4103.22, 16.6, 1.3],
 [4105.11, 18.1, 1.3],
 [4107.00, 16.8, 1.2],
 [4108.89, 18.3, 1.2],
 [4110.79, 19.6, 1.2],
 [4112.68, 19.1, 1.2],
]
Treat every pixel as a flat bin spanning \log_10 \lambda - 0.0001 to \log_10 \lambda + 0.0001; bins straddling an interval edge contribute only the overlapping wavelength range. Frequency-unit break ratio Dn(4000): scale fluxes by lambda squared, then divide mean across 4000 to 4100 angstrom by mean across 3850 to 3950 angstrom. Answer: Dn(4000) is 1.90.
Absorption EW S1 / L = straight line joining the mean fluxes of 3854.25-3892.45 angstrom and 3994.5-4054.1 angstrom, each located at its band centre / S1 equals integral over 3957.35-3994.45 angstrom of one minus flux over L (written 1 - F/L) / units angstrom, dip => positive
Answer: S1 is 9.7 angstrom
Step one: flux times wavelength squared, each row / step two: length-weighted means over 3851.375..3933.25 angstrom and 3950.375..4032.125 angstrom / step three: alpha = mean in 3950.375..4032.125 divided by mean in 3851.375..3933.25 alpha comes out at 1.48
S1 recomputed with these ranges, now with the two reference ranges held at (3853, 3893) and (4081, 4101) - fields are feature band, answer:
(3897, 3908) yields -1.1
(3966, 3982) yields 4.7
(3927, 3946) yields 7.6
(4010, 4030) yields -3.4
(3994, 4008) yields -2.9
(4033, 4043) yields -0.5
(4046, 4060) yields -0.2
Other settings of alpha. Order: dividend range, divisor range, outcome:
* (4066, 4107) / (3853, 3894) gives 2.00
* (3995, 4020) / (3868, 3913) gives 1.76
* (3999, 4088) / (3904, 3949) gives 1.90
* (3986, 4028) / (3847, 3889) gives 1.99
